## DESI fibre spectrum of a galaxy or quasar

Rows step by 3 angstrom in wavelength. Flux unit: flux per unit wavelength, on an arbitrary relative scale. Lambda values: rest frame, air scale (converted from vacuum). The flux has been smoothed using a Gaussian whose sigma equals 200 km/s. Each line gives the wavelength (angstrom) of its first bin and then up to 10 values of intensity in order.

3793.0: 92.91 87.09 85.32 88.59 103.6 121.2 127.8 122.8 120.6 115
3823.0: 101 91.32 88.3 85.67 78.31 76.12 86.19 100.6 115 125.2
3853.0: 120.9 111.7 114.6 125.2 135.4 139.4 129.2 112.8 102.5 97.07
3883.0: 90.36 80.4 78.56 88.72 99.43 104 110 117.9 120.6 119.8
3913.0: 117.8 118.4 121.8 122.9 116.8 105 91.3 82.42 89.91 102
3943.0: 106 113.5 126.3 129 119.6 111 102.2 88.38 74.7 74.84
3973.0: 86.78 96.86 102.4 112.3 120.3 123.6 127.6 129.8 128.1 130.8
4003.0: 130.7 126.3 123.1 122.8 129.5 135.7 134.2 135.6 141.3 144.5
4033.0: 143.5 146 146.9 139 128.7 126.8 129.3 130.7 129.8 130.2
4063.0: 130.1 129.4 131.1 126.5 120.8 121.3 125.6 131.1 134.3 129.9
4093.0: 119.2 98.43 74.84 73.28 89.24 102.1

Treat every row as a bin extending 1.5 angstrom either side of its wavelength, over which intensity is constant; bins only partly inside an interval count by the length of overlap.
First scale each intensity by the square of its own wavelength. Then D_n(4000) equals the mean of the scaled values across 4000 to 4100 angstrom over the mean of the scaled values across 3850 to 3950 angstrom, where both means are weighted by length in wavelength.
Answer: 1.3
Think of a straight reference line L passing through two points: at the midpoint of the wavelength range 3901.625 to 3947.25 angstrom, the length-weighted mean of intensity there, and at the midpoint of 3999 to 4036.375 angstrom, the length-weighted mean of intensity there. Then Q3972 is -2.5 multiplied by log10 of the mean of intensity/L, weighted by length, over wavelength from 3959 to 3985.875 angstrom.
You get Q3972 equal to 0.27 mag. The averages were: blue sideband 110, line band 95.1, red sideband 134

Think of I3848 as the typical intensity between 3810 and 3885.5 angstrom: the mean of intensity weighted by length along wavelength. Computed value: 108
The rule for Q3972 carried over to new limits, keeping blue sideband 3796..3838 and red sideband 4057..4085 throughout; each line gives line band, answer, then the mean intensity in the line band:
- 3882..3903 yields 0.162 mag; 93.7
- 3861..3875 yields -0.213 mag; 129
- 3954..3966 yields 0.122 mag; 103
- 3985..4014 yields -0.060 mag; 127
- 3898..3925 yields -0.067 mag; 118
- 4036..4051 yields -0.094 mag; 136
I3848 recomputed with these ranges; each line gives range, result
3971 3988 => 105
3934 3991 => 104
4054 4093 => 128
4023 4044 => 142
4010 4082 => 132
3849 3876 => 123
